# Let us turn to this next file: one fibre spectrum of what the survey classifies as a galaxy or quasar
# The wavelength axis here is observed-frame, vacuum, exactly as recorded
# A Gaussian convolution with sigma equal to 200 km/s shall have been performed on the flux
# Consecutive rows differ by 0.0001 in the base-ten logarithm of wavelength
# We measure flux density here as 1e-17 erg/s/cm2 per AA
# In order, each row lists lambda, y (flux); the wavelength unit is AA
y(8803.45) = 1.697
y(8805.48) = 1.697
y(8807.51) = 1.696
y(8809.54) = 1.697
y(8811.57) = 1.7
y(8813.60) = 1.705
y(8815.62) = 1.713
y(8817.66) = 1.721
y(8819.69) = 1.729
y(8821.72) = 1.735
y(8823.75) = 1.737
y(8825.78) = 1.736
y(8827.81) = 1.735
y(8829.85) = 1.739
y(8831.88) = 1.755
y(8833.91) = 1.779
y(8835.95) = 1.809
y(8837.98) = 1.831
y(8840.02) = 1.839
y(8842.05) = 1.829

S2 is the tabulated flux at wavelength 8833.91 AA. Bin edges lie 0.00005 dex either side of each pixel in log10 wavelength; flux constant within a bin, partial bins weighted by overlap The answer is 1.779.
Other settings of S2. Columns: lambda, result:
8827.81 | 1.735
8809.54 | 1.697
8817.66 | 1.721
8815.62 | 1.713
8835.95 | 1.809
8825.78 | 1.736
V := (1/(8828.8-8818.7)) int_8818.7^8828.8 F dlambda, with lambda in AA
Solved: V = 1.74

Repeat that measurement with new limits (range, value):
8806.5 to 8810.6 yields 1.7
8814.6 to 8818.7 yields 1.72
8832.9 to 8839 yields 1.81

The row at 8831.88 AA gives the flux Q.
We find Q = 1.755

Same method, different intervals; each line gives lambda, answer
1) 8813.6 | 1.705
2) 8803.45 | 1.697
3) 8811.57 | 1.7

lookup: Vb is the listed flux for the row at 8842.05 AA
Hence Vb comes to 1.829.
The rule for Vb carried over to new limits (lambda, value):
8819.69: 1.729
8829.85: 1.739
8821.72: 1.735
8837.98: 1.831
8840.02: 1.839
